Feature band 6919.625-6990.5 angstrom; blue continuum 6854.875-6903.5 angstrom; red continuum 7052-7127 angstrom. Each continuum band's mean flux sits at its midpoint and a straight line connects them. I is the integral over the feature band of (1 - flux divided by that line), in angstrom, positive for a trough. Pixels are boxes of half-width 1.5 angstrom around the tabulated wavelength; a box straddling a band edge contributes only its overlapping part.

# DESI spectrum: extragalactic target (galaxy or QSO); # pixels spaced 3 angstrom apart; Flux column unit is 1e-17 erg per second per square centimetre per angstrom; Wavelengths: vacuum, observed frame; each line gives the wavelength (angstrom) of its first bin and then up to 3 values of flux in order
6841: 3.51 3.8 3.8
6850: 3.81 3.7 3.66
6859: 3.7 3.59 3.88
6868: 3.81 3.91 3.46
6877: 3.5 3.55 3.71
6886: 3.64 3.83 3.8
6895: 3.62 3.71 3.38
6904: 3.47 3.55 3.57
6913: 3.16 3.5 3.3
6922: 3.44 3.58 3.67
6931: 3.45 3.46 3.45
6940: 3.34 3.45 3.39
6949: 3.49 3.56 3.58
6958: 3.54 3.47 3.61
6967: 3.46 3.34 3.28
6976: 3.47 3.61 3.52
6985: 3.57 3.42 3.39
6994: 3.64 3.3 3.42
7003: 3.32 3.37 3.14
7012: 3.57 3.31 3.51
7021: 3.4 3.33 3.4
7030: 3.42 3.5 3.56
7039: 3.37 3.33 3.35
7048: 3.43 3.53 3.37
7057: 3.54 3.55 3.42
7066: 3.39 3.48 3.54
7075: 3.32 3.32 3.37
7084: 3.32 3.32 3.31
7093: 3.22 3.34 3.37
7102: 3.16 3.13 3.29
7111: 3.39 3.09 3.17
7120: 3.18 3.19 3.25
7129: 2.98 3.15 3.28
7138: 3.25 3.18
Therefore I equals 1.2 angstrom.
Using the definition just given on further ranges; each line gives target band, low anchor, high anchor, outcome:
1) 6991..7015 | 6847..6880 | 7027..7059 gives 0.7 angstrom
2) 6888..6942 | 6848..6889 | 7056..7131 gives 1.5 angstrom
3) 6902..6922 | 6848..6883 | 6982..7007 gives 1.0 angstrom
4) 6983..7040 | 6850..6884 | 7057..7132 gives 0.3 angstrom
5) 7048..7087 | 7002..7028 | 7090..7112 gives -1.3 angstrom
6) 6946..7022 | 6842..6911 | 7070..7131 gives 0.5 angstrom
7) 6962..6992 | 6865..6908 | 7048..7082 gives 0.6 angstrom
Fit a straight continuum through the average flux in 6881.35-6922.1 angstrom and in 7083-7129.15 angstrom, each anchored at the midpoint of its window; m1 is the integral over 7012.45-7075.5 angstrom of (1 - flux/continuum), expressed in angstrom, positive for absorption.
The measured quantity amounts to -1.9 angstrom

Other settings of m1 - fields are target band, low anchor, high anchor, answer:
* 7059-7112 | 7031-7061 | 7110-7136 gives -0.5 angstrom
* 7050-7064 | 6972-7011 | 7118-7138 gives -0.8 angstrom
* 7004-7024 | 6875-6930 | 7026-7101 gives 0.4 angstrom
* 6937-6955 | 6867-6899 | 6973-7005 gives 0.5 angstrom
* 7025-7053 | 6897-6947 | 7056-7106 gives -0.4 angstrom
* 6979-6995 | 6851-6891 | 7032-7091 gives 0.0 angstrom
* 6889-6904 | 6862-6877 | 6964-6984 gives 0.1 angstrom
